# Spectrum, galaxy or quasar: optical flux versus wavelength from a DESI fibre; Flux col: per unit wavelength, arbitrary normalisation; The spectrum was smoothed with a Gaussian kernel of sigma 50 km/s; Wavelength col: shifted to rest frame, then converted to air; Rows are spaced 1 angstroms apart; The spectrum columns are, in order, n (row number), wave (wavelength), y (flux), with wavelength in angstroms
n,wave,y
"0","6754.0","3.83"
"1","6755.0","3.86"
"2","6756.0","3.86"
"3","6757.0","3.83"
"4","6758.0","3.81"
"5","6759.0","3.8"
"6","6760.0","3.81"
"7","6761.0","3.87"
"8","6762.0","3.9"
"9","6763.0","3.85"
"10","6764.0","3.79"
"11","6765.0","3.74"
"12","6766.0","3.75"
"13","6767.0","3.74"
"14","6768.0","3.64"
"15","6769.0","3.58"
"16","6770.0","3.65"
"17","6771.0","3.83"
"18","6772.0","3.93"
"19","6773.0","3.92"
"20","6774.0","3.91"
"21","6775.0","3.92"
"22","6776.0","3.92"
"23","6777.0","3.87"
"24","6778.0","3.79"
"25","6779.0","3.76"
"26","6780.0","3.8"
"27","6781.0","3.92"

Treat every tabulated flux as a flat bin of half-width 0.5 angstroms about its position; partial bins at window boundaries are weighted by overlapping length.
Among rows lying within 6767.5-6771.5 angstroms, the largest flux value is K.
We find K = 3.83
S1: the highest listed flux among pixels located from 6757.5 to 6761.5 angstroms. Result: 3.87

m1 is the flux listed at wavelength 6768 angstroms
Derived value 3.64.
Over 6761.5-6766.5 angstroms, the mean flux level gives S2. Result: 3.81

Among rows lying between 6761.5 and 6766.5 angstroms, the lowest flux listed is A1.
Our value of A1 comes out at 3.74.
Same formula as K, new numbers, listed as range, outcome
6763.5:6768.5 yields 3.79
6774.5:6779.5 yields 3.92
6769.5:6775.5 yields 3.93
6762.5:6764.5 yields 3.85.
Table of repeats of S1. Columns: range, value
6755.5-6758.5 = 3.86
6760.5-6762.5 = 3.9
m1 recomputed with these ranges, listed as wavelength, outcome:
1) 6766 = 3.75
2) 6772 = 3.93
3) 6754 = 3.83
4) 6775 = 3.92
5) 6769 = 3.58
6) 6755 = 3.86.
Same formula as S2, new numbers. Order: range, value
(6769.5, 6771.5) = 3.74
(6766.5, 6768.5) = 3.69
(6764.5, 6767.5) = 3.74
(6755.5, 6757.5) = 3.84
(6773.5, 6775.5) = 3.92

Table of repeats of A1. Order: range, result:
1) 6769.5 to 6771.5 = 3.65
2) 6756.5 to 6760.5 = 3.8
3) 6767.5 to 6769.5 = 3.58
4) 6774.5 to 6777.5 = 3.87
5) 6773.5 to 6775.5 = 3.91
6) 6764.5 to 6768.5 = 3.64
